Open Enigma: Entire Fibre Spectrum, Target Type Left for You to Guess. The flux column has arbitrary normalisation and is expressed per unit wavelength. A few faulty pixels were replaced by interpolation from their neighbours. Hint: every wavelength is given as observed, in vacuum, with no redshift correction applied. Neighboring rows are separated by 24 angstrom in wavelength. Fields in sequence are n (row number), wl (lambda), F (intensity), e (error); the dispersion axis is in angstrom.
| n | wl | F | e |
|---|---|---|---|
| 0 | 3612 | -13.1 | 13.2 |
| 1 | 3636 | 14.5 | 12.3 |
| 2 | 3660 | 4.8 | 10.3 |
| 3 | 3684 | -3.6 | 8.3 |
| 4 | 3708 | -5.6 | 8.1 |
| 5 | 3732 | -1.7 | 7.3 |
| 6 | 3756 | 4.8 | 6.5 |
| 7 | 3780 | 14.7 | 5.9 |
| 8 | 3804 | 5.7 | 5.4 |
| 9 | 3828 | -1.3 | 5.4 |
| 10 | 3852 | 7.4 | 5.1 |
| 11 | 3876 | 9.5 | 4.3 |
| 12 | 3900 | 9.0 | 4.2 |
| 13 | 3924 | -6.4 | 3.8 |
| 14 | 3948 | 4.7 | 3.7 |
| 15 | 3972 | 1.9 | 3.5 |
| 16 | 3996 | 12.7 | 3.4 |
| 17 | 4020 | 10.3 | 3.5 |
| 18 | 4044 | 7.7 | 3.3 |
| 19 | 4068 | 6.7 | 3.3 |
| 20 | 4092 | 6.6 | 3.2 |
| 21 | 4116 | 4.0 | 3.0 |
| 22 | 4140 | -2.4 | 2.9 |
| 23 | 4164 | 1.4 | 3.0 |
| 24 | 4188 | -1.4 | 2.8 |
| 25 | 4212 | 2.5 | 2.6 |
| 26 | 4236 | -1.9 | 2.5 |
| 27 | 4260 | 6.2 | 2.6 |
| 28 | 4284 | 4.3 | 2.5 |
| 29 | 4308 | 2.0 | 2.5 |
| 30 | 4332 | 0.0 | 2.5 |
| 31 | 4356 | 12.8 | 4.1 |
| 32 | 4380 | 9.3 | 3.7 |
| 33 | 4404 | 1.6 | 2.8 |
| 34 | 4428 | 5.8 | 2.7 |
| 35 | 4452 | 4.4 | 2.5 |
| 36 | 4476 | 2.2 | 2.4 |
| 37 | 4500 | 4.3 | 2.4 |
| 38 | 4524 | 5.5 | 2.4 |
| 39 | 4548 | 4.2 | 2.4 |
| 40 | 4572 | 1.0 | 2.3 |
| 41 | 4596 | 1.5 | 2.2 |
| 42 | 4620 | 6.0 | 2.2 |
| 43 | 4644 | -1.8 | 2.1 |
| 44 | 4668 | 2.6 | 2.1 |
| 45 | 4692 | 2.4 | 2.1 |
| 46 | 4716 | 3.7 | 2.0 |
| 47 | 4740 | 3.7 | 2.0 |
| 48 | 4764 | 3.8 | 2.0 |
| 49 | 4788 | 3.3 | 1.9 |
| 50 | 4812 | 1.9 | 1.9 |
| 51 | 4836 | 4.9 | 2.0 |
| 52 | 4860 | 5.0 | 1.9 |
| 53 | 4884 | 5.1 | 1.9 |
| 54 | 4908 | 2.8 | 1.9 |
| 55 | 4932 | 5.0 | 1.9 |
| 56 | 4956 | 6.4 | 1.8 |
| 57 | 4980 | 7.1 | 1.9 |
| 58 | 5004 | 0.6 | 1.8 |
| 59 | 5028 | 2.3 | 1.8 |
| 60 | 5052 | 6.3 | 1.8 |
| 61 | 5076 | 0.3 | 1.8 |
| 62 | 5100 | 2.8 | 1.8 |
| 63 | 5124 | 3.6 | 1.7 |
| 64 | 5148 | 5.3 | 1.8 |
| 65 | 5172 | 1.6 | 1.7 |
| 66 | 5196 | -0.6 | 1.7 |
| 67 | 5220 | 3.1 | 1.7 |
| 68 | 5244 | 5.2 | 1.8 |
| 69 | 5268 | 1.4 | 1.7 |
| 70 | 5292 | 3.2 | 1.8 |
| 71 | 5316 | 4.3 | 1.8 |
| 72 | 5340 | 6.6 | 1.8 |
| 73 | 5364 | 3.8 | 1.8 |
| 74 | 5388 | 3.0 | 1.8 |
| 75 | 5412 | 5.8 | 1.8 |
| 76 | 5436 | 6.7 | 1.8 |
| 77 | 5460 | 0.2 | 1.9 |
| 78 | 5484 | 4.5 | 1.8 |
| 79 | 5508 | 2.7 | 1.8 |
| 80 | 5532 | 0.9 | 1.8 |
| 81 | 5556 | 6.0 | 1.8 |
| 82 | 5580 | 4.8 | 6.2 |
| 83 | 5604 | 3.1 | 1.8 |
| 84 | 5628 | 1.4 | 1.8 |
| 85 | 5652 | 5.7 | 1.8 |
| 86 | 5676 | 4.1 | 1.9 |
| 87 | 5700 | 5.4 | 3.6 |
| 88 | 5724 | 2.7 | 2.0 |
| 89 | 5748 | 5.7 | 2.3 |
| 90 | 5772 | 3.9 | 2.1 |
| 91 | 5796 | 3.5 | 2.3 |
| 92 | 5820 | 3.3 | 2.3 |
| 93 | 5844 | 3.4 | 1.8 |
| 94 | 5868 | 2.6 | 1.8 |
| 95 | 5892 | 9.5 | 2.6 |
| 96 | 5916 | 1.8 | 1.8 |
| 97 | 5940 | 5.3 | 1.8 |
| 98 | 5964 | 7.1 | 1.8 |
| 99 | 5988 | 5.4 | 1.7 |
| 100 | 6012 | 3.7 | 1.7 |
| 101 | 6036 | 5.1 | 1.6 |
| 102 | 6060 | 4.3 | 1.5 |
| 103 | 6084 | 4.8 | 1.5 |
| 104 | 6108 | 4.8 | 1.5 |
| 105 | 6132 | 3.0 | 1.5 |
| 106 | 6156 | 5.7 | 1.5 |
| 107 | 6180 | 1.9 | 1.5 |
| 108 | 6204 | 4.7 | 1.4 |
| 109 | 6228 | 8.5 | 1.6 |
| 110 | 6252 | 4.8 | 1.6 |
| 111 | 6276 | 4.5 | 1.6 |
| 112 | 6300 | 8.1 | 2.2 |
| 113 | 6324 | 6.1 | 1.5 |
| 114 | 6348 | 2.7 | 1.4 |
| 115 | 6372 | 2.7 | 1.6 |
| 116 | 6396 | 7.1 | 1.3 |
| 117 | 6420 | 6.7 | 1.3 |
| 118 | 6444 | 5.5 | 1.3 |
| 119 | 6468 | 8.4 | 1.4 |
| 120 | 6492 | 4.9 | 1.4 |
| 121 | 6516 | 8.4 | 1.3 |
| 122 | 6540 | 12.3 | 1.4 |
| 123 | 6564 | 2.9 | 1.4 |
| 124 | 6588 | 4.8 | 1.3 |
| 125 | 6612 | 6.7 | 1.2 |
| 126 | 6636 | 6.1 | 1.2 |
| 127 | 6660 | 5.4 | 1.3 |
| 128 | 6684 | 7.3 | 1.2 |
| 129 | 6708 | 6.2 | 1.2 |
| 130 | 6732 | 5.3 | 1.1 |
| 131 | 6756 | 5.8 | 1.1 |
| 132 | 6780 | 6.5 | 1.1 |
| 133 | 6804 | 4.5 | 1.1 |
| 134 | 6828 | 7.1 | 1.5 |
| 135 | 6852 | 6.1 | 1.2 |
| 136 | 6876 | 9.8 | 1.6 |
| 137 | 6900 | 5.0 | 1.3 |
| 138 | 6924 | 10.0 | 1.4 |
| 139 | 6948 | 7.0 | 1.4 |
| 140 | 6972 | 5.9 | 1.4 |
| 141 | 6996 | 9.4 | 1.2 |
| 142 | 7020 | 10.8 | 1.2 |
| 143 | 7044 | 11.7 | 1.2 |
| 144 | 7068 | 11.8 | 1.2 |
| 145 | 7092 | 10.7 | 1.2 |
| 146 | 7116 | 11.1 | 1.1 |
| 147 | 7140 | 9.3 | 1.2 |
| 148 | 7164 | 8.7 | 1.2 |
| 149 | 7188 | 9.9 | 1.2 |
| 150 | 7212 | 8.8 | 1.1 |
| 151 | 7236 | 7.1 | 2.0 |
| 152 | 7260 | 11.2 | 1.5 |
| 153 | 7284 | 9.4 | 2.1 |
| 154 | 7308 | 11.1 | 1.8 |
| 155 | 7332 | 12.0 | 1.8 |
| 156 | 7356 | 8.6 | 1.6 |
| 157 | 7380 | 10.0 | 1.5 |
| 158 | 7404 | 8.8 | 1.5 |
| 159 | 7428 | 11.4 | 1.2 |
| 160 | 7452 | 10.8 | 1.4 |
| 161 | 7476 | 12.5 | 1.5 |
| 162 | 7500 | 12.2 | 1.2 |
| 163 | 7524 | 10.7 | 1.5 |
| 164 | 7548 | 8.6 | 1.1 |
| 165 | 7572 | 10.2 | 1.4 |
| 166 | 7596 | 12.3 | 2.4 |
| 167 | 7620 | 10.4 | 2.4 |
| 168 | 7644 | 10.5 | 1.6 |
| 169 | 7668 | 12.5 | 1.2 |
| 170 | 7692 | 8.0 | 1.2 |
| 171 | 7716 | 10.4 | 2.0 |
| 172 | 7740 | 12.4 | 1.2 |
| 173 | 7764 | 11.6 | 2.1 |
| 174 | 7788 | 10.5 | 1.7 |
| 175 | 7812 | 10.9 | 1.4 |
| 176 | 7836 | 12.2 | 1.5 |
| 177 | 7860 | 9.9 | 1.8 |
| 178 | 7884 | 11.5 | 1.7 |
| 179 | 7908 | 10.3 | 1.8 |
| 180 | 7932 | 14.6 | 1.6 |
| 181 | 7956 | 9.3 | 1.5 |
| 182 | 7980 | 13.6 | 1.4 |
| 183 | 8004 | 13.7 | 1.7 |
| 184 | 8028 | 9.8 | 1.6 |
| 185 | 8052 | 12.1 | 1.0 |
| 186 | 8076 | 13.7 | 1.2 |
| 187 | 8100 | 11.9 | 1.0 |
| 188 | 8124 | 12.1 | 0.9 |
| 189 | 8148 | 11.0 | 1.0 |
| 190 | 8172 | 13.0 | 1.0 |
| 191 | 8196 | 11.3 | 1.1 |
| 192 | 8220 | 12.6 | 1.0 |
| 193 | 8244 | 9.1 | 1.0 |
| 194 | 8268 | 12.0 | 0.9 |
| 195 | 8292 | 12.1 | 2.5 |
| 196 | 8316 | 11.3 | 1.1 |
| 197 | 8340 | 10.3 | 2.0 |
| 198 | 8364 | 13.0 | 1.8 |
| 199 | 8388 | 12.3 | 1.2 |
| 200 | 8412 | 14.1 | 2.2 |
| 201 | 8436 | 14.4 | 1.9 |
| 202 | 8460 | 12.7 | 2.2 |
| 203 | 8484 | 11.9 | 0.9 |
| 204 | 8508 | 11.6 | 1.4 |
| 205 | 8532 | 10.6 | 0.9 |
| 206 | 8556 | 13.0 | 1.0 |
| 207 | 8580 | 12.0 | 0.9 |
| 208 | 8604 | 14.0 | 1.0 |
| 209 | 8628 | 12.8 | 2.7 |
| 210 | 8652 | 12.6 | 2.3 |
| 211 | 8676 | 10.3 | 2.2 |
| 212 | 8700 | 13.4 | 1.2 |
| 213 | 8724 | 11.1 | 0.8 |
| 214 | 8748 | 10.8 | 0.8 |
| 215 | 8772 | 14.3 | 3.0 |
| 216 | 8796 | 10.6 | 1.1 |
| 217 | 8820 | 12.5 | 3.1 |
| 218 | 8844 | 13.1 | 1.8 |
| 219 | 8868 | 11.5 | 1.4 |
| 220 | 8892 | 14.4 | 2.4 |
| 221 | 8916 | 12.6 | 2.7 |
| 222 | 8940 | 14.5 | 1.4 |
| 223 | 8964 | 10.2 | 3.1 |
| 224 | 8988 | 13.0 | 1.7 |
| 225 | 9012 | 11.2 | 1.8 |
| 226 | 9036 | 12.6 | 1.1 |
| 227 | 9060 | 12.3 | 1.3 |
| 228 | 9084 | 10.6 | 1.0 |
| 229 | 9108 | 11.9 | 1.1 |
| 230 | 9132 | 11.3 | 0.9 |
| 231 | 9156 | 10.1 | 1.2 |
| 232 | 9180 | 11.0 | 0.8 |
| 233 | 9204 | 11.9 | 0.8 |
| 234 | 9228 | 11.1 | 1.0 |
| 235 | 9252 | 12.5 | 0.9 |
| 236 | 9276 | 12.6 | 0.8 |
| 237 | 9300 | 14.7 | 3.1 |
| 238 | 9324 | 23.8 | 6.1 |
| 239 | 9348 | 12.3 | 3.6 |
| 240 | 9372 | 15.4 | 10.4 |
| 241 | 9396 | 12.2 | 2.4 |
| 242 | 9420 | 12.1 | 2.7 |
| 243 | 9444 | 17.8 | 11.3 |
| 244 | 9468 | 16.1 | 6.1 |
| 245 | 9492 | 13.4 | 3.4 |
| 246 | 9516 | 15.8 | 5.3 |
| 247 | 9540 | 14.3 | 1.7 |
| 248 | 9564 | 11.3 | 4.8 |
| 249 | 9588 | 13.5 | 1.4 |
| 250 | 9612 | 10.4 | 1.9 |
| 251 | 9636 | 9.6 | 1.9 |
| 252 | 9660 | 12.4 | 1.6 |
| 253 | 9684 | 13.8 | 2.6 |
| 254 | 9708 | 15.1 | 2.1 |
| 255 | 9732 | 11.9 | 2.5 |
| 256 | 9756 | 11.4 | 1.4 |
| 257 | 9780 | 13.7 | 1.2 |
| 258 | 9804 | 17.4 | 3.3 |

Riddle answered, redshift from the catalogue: 0.752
